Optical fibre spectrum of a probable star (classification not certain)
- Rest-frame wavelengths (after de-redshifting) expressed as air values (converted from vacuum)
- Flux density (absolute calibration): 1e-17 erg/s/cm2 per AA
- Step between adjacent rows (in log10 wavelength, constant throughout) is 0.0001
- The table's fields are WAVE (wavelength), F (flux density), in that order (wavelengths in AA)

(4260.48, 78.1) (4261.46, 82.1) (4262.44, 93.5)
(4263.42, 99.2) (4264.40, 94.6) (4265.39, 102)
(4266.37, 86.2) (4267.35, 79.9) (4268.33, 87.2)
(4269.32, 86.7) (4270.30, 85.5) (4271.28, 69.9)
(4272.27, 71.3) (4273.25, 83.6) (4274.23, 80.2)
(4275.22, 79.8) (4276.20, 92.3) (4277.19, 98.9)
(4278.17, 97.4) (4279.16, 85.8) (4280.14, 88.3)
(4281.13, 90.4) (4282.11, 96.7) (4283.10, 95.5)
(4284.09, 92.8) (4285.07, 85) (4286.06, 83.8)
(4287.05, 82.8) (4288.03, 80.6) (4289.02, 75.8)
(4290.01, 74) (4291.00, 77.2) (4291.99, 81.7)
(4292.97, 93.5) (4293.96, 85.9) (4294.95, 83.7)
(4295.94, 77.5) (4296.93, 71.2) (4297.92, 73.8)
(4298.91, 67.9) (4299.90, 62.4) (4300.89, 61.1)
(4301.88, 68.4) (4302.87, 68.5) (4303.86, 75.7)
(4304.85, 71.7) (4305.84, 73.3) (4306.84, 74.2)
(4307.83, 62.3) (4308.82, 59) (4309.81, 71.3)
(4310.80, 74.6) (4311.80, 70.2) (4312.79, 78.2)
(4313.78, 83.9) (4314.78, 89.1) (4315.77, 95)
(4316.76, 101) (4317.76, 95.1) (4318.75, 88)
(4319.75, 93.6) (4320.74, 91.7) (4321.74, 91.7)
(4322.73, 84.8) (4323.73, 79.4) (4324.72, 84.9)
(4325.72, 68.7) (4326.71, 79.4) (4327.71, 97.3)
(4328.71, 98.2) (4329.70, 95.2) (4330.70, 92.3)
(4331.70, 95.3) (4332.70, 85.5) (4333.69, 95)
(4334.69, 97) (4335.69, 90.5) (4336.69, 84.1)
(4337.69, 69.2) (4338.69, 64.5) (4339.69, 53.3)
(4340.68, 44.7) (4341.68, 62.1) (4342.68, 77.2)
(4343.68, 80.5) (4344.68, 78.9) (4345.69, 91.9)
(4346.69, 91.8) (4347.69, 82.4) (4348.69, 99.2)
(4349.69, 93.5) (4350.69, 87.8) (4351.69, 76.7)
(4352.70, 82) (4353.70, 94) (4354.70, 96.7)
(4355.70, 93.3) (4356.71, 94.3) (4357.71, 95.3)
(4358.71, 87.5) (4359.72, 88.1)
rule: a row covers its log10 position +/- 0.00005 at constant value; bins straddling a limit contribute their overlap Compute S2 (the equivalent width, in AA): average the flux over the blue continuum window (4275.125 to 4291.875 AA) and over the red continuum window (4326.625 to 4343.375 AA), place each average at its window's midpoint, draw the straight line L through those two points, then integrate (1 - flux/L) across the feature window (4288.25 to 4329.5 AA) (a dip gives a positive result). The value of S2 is 2.2 AA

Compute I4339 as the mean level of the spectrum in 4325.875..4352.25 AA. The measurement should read 83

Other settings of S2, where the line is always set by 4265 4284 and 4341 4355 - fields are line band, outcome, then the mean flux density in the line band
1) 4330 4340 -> 0.19 AA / 83.4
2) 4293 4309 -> 2.67 AA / 71.9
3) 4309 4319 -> 0.24 AA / 83.8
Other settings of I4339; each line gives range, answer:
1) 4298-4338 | 81.6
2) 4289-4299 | 78.9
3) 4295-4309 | 69.7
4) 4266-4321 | 81.2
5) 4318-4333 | 88.5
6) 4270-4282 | 85.7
